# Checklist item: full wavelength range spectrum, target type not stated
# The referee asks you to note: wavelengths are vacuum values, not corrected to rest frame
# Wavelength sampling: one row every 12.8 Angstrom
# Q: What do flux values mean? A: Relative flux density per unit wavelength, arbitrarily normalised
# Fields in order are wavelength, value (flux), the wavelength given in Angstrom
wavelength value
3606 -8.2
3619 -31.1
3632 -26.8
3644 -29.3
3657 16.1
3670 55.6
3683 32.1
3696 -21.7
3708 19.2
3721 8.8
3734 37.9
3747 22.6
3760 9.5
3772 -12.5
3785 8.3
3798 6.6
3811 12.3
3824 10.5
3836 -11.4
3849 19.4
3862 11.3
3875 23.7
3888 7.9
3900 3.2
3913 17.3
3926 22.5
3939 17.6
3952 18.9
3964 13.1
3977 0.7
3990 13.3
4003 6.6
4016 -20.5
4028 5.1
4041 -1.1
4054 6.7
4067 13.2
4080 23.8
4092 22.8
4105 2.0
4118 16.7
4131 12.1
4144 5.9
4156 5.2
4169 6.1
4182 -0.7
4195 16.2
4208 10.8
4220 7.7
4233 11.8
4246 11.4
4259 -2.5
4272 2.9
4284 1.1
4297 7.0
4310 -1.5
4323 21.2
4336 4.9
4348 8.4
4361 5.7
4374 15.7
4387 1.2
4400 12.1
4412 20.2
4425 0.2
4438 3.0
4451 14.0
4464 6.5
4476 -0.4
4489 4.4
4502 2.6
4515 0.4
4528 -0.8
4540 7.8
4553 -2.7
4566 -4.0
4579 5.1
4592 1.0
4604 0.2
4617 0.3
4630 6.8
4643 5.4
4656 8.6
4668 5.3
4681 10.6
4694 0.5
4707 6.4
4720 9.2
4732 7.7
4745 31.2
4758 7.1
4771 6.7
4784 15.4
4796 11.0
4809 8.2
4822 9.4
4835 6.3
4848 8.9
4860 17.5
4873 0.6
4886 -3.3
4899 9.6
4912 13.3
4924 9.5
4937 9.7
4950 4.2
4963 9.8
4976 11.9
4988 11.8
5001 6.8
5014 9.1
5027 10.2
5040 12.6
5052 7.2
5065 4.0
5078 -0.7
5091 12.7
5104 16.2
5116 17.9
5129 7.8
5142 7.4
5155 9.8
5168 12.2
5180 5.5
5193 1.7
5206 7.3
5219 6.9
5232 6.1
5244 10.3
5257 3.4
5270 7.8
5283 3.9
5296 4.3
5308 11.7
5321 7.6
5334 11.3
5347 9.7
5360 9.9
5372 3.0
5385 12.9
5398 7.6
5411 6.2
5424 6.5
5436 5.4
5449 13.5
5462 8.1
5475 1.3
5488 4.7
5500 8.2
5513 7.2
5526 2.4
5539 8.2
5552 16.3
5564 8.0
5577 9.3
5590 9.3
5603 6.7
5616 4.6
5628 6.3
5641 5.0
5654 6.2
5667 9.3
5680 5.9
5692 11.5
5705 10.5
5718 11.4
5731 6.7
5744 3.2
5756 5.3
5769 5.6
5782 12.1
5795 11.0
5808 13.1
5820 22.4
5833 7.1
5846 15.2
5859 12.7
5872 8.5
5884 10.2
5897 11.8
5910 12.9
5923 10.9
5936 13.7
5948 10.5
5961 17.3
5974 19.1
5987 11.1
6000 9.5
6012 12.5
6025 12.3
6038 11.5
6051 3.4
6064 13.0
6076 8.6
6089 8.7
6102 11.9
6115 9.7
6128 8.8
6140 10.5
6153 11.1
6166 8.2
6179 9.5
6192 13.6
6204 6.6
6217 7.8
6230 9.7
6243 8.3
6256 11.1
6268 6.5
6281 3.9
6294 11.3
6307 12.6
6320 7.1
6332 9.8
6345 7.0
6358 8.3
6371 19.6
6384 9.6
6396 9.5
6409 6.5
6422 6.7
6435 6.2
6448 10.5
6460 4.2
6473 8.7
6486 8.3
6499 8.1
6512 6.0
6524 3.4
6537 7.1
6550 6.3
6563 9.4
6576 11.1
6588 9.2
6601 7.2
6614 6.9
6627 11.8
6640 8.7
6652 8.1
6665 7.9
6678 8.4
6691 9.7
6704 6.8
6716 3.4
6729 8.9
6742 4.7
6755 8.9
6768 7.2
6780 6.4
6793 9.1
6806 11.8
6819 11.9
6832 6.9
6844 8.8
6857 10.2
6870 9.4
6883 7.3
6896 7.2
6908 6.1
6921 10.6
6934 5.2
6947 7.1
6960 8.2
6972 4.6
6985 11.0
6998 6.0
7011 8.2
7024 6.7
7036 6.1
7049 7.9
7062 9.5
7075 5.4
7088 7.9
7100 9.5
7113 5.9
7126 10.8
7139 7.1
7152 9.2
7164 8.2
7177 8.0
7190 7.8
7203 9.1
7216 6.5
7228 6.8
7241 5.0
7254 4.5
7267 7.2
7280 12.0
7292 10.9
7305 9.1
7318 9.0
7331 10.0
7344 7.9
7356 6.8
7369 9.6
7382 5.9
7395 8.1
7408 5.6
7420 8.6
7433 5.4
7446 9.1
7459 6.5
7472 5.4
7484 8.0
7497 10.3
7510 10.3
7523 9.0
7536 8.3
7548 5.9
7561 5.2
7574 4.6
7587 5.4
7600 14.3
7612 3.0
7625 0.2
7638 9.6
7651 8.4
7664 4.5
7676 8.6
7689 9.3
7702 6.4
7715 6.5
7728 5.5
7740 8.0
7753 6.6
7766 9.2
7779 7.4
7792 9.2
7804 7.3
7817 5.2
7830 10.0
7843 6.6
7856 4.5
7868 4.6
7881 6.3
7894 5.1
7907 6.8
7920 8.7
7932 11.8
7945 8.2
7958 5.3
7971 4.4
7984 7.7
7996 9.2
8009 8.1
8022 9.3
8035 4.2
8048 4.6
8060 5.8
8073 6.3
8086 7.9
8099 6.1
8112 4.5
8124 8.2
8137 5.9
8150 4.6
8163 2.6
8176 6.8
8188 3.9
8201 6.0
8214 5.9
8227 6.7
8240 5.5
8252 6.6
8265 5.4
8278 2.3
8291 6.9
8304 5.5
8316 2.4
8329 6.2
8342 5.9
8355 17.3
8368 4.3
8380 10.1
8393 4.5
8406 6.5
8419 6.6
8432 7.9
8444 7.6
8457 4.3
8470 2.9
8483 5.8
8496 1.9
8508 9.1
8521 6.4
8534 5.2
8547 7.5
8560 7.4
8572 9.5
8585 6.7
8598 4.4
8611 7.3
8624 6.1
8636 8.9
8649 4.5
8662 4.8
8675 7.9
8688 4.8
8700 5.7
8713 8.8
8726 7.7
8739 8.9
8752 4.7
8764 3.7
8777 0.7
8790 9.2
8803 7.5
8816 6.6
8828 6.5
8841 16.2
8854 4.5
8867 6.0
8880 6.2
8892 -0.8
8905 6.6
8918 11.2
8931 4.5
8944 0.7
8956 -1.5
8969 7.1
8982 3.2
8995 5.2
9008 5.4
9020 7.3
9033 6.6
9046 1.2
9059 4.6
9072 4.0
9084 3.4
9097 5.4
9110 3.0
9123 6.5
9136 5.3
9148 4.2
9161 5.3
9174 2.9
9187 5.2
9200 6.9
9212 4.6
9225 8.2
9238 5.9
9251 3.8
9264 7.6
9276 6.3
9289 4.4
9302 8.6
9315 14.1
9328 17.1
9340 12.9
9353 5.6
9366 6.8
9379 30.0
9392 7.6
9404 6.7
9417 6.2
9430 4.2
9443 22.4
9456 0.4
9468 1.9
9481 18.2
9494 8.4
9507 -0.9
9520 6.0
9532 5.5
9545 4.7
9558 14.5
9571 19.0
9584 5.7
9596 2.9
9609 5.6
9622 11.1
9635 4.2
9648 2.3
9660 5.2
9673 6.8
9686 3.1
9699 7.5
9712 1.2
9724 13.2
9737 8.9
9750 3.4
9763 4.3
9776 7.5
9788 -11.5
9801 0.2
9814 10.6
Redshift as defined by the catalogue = 0.273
